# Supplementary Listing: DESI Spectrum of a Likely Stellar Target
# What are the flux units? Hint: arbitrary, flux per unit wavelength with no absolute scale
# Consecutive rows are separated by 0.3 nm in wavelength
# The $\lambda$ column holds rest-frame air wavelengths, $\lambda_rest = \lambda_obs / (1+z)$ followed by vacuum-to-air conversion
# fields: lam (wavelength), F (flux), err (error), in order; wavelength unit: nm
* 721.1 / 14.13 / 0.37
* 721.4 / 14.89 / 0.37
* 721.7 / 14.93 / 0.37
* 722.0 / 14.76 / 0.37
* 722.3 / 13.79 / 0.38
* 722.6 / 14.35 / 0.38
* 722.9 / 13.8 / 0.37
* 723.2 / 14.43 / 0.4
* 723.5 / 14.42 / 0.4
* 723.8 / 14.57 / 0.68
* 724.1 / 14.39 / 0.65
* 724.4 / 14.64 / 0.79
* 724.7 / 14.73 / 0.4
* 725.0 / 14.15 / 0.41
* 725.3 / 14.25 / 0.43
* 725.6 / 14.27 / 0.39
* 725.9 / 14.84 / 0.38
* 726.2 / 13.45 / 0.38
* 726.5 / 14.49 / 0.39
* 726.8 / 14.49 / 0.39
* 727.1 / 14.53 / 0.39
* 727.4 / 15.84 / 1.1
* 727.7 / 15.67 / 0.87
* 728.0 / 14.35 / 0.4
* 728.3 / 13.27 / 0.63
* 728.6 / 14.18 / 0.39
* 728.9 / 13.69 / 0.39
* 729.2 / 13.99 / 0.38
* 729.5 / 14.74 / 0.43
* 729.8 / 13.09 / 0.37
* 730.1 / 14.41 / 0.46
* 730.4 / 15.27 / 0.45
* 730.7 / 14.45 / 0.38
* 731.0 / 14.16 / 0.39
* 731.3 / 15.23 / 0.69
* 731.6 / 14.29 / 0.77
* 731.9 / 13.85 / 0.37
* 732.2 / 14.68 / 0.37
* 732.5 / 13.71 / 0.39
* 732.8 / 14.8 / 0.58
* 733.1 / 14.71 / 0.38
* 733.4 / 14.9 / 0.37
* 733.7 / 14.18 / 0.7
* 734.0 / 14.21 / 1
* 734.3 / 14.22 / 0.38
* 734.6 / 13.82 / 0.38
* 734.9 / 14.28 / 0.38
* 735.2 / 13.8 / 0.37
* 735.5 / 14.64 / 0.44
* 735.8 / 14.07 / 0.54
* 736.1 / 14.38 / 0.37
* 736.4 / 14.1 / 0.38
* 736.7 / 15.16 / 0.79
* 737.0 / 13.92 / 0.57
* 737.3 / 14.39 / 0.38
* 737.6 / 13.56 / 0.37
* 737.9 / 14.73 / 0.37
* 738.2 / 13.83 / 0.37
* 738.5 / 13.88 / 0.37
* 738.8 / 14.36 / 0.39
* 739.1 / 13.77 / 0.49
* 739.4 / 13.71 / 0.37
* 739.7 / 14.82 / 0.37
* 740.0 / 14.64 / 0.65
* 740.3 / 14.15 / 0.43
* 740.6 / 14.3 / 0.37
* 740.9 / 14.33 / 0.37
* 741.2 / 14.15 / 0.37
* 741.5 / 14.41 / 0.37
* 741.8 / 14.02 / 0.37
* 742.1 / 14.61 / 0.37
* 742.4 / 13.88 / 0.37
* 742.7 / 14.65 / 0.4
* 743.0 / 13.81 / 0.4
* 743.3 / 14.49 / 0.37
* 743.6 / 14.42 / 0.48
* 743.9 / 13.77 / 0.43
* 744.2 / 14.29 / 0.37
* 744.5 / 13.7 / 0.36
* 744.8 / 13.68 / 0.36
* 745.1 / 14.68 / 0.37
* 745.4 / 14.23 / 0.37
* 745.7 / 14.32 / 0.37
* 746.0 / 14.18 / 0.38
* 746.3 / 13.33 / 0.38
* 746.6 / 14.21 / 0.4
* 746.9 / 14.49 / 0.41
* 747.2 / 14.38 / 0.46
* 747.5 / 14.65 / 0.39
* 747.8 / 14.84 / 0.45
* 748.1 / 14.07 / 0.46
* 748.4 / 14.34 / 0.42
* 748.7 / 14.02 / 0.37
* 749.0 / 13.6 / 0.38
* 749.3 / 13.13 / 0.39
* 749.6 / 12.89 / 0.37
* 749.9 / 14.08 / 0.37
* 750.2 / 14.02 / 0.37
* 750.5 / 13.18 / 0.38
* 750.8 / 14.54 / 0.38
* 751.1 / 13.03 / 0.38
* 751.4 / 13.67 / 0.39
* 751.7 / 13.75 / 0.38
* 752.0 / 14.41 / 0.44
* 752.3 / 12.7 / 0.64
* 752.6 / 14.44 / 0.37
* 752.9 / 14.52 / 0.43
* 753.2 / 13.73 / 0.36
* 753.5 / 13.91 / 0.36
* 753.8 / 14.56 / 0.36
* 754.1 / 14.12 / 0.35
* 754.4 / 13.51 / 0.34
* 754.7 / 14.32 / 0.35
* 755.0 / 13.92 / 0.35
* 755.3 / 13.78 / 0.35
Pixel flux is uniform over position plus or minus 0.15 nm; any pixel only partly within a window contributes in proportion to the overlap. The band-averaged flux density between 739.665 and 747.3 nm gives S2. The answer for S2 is 14.2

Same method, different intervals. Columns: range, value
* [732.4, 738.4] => 14.3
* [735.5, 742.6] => 14.2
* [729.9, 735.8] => 14.4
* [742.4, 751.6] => 14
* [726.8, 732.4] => 14.4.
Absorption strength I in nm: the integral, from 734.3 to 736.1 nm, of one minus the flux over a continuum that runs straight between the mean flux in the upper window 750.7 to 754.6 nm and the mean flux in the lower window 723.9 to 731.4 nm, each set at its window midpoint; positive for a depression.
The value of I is 0.01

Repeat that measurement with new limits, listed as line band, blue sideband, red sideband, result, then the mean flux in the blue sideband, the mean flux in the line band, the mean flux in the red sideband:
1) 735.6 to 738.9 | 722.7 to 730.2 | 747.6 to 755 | -0.02 nm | 14.3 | 14.2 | 13.9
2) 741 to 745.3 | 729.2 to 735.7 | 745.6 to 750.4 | -0.02 nm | 14.3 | 14.2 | 14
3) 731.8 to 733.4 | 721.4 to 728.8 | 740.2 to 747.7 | -0.01 nm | 14.4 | 14.4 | 14.2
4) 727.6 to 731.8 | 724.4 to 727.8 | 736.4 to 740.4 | 0.05 nm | 14.6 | 14.3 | 14.2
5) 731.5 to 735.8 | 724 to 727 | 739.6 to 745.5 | 0.01 nm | 14.4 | 14.3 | 14.2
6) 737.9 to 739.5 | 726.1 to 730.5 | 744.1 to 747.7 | 0.03 nm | 14.4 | 14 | 14.2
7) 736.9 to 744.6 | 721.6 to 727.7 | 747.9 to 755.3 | -0.04 nm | 14.5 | 14.2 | 13.9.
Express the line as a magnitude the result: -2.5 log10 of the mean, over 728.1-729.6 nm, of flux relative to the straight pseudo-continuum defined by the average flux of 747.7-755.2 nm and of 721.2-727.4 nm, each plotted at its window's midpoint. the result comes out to 0.03 mag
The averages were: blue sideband 14.4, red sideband 13.9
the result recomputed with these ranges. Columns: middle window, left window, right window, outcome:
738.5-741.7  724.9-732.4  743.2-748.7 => 0.00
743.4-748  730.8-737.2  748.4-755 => -0.02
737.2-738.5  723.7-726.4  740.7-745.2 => 0.01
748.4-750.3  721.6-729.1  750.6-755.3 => 0.03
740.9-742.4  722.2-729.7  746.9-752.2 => -0.01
